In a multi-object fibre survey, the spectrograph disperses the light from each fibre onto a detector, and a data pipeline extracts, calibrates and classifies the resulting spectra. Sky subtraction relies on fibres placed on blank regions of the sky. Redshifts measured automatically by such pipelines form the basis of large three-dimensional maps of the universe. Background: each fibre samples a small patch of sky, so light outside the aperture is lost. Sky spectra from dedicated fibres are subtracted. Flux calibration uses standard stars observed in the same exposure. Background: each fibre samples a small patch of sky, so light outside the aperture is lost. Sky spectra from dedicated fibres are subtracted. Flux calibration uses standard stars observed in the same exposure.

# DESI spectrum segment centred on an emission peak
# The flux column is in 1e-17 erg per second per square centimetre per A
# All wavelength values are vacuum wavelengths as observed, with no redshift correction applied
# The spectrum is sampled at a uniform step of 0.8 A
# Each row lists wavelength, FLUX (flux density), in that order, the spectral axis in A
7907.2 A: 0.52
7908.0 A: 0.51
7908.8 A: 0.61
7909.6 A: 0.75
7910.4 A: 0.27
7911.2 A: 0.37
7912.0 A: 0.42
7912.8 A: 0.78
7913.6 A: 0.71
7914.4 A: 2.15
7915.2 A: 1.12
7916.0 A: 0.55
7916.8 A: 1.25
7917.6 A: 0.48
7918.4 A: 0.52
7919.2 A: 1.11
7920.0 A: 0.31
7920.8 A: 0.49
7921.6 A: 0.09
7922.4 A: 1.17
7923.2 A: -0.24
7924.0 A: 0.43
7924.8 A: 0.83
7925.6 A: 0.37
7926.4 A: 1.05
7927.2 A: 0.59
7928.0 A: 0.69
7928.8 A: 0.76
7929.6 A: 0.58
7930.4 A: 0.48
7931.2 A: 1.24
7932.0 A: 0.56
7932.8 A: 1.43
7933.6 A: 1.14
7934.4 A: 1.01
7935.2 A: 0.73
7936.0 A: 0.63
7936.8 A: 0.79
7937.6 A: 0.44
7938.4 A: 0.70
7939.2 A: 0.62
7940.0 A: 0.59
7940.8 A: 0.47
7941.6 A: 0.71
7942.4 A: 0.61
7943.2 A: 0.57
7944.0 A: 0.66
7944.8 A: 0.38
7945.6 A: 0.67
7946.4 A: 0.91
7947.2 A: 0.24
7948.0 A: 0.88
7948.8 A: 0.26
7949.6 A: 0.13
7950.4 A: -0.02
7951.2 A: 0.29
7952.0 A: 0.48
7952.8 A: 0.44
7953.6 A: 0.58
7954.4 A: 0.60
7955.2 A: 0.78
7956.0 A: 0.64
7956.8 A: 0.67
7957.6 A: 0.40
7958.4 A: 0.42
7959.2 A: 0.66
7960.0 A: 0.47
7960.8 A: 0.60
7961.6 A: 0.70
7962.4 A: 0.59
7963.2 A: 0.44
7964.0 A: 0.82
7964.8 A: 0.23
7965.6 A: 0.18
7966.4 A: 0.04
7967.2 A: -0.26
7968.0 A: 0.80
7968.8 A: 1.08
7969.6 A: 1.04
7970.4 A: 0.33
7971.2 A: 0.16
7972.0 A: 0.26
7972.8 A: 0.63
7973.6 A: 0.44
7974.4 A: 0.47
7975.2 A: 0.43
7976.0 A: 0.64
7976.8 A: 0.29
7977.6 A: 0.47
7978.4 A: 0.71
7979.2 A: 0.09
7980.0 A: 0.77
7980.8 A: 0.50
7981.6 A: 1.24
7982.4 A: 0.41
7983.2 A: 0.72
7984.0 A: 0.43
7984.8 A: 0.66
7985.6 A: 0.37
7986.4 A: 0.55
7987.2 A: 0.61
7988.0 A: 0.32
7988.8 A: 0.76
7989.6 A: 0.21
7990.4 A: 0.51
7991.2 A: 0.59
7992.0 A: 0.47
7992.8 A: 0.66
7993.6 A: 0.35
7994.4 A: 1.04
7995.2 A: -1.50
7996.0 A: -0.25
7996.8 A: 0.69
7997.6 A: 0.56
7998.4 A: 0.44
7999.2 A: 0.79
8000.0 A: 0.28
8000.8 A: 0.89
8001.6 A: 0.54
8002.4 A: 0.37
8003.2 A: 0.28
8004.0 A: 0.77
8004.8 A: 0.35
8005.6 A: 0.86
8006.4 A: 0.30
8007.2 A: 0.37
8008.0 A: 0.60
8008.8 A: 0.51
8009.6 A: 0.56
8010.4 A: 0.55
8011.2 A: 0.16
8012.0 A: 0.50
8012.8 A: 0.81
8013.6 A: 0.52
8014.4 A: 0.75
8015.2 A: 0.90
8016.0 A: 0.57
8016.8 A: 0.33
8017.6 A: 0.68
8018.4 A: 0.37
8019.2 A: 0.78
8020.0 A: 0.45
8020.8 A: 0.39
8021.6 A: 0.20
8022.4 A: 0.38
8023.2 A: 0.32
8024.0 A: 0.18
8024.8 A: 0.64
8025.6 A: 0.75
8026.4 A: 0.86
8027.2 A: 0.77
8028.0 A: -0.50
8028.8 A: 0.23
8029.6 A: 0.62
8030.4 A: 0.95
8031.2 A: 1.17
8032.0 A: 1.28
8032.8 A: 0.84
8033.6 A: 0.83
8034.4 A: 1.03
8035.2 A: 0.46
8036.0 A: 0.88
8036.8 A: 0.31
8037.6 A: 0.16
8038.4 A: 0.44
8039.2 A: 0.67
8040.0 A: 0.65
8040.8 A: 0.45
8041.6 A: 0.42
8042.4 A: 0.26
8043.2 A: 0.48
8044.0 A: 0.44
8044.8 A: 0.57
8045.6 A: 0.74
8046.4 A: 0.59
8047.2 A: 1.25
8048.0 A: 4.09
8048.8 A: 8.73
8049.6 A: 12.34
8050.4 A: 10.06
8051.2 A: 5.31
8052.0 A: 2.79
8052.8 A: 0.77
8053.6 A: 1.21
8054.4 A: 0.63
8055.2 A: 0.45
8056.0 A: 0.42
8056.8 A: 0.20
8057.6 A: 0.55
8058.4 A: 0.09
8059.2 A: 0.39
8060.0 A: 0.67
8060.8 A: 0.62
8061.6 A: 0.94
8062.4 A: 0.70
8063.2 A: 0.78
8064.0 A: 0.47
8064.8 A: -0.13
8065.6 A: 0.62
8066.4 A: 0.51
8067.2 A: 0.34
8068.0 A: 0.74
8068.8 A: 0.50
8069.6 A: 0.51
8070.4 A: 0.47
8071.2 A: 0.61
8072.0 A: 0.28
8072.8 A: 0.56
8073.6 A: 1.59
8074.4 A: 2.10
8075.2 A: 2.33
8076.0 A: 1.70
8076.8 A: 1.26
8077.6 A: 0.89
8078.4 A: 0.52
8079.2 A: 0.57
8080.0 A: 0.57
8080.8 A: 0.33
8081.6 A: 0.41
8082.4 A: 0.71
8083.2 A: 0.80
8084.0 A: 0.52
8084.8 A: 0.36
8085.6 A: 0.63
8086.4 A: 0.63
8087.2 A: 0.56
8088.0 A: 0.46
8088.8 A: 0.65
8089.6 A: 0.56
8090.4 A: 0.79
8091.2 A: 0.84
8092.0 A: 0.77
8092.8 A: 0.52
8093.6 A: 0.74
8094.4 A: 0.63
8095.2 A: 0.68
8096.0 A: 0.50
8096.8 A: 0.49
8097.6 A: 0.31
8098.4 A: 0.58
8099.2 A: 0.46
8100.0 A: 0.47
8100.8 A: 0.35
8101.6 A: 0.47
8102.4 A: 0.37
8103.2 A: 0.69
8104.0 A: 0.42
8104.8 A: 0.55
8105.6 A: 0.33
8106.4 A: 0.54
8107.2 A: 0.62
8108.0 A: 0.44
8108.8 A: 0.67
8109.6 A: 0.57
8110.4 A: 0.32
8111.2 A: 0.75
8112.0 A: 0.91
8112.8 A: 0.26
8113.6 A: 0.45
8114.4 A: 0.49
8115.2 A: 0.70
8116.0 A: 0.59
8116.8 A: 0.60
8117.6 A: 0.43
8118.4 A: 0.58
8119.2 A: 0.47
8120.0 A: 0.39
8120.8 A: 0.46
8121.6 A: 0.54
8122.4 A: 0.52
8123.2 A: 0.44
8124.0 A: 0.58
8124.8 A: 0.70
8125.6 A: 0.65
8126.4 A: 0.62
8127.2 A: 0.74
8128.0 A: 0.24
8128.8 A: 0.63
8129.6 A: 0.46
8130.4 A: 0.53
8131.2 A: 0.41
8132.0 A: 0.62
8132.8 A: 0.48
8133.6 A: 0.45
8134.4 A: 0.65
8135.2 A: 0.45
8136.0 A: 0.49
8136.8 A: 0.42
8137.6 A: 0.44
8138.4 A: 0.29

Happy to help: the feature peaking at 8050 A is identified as H-alpha 6563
